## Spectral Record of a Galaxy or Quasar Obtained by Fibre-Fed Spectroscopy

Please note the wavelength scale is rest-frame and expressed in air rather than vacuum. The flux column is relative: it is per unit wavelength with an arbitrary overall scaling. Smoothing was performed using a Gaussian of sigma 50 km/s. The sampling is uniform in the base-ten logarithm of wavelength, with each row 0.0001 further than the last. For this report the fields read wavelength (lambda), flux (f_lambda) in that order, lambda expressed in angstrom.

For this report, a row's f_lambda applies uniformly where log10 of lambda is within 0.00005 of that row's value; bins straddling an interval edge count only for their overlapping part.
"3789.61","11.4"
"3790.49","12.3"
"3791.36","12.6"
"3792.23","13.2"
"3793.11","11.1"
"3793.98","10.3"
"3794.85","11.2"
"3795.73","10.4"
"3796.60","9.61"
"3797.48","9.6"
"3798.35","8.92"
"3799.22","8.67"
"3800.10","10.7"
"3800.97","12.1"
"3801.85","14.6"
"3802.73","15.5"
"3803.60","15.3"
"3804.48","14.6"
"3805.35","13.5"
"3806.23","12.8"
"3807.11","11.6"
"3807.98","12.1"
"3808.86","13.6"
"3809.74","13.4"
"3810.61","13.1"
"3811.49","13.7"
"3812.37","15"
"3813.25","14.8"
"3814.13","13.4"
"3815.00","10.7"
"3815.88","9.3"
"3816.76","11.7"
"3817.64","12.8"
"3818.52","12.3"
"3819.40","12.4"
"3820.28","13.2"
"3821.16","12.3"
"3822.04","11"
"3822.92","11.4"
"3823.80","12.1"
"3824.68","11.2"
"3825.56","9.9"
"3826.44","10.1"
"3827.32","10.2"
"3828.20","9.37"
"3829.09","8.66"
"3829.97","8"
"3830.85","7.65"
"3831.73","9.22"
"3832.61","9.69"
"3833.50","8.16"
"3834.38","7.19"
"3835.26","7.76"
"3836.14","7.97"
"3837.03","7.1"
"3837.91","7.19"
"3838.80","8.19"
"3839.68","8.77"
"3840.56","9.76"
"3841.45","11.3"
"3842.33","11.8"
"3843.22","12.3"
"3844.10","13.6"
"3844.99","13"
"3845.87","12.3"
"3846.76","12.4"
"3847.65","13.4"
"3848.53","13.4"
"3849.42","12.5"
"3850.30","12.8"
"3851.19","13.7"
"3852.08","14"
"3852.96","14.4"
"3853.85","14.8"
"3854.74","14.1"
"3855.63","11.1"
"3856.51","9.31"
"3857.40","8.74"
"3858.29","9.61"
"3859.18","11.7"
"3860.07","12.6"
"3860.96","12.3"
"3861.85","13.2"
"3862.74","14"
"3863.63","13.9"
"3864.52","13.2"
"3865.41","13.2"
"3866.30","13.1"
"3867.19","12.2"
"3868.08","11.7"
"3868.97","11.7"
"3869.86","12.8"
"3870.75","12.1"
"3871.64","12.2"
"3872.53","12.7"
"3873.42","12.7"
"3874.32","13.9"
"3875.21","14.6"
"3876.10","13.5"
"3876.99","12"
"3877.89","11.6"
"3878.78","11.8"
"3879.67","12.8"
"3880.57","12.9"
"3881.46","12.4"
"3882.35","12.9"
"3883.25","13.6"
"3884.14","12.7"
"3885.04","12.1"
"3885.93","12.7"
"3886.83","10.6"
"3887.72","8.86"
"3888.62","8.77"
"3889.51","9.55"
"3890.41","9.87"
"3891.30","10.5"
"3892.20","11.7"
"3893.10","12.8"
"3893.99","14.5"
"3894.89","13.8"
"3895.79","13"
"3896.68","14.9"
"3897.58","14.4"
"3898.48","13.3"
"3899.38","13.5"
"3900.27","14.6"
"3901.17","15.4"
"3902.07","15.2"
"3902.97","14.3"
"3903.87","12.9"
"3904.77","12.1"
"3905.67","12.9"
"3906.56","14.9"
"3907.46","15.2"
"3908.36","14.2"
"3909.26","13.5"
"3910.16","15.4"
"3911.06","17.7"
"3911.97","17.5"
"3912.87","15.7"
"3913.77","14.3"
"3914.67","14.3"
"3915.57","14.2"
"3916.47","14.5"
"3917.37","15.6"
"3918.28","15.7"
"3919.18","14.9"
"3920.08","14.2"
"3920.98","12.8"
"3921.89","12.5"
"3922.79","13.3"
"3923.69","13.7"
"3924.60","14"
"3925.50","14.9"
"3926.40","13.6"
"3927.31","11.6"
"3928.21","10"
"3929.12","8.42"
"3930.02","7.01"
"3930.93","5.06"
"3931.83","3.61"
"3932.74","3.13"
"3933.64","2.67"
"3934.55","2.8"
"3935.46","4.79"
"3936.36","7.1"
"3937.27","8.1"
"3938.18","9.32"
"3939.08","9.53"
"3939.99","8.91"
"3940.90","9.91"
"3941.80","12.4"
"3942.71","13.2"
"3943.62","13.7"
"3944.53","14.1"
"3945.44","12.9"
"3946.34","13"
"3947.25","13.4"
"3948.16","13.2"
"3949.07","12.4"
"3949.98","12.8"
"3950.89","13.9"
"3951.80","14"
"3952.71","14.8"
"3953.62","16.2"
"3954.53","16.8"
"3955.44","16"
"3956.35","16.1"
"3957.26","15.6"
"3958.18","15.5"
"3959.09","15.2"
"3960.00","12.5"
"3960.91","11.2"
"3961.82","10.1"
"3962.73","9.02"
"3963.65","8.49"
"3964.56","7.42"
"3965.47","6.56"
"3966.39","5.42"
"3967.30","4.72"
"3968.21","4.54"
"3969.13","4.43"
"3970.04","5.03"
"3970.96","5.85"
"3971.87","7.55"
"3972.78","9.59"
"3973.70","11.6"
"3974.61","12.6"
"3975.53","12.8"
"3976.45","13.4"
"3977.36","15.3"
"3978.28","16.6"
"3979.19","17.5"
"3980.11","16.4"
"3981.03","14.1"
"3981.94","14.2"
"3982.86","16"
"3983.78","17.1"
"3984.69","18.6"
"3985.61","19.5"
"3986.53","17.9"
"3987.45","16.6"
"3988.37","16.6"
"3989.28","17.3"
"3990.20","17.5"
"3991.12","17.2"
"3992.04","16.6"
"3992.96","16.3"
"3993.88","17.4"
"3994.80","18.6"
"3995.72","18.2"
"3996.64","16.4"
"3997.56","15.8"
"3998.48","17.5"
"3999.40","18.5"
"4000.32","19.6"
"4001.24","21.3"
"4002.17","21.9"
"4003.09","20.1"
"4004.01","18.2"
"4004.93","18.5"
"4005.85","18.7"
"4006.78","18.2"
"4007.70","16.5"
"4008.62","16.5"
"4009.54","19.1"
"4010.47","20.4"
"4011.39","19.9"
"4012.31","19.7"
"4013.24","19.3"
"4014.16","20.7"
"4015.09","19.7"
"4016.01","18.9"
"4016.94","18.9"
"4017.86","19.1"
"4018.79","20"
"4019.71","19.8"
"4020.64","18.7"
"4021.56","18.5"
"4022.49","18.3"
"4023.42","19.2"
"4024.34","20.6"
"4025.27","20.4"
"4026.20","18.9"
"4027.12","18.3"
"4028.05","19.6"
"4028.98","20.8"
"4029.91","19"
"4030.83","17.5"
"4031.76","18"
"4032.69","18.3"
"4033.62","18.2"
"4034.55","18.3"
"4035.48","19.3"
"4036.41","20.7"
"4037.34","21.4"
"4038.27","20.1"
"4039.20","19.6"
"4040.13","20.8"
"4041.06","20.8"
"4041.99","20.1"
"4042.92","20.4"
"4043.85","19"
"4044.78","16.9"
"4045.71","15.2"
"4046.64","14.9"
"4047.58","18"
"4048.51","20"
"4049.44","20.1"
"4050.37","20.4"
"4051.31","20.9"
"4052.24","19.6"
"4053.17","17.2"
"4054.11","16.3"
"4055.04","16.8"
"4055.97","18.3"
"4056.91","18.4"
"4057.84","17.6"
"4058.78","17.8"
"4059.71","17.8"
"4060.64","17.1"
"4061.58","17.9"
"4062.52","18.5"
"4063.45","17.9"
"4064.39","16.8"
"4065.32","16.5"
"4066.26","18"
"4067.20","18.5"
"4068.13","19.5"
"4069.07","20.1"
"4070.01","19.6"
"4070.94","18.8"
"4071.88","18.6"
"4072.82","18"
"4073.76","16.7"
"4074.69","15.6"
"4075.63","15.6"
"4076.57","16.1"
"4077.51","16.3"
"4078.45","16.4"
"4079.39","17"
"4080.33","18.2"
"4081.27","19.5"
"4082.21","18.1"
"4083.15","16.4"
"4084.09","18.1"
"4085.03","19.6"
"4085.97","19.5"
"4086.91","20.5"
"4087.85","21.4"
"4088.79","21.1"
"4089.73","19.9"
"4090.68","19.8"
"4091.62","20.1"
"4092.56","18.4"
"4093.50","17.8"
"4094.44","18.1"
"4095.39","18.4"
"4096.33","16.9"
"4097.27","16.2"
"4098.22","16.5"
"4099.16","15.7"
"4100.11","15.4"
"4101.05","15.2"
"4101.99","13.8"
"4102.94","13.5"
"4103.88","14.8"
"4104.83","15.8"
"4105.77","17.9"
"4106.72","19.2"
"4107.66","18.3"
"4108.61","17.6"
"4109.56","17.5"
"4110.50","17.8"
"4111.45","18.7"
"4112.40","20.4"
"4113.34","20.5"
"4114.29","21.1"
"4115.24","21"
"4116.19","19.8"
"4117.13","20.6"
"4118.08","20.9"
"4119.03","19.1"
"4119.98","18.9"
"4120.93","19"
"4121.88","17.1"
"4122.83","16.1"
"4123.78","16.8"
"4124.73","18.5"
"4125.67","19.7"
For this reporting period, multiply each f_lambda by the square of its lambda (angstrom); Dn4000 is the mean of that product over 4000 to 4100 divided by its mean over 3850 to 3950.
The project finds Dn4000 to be 1.64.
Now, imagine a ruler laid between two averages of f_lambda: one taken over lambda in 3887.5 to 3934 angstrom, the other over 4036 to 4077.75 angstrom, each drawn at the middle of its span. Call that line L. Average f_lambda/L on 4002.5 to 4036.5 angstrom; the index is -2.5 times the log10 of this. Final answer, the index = -0.13 mag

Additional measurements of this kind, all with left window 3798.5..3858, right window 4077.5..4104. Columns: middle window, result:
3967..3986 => 0.22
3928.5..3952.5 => 0.42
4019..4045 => -0.18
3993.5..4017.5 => -0.19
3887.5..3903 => 0.03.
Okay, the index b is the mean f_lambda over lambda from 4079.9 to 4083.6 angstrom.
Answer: 18.1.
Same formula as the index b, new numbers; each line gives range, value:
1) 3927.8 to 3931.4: 7.57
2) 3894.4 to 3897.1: 13.9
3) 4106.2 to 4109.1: 18.3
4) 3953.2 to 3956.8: 16.3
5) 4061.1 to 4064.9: 17.7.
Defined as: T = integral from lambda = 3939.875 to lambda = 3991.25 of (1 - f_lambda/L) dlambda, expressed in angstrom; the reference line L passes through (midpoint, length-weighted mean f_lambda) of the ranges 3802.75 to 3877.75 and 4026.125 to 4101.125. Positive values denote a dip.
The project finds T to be 8.6 angstrom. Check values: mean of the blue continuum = 11.8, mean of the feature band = 12.9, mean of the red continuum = 18.4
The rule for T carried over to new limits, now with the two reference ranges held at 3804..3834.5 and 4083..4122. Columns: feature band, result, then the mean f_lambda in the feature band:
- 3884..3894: 1.62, 11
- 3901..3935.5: 3.70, 12.3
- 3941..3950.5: 1.01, 13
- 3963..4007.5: 2.81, 14.6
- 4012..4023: -2.05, 19.3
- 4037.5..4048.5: -1.28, 18.8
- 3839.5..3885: 0.01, 12.5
